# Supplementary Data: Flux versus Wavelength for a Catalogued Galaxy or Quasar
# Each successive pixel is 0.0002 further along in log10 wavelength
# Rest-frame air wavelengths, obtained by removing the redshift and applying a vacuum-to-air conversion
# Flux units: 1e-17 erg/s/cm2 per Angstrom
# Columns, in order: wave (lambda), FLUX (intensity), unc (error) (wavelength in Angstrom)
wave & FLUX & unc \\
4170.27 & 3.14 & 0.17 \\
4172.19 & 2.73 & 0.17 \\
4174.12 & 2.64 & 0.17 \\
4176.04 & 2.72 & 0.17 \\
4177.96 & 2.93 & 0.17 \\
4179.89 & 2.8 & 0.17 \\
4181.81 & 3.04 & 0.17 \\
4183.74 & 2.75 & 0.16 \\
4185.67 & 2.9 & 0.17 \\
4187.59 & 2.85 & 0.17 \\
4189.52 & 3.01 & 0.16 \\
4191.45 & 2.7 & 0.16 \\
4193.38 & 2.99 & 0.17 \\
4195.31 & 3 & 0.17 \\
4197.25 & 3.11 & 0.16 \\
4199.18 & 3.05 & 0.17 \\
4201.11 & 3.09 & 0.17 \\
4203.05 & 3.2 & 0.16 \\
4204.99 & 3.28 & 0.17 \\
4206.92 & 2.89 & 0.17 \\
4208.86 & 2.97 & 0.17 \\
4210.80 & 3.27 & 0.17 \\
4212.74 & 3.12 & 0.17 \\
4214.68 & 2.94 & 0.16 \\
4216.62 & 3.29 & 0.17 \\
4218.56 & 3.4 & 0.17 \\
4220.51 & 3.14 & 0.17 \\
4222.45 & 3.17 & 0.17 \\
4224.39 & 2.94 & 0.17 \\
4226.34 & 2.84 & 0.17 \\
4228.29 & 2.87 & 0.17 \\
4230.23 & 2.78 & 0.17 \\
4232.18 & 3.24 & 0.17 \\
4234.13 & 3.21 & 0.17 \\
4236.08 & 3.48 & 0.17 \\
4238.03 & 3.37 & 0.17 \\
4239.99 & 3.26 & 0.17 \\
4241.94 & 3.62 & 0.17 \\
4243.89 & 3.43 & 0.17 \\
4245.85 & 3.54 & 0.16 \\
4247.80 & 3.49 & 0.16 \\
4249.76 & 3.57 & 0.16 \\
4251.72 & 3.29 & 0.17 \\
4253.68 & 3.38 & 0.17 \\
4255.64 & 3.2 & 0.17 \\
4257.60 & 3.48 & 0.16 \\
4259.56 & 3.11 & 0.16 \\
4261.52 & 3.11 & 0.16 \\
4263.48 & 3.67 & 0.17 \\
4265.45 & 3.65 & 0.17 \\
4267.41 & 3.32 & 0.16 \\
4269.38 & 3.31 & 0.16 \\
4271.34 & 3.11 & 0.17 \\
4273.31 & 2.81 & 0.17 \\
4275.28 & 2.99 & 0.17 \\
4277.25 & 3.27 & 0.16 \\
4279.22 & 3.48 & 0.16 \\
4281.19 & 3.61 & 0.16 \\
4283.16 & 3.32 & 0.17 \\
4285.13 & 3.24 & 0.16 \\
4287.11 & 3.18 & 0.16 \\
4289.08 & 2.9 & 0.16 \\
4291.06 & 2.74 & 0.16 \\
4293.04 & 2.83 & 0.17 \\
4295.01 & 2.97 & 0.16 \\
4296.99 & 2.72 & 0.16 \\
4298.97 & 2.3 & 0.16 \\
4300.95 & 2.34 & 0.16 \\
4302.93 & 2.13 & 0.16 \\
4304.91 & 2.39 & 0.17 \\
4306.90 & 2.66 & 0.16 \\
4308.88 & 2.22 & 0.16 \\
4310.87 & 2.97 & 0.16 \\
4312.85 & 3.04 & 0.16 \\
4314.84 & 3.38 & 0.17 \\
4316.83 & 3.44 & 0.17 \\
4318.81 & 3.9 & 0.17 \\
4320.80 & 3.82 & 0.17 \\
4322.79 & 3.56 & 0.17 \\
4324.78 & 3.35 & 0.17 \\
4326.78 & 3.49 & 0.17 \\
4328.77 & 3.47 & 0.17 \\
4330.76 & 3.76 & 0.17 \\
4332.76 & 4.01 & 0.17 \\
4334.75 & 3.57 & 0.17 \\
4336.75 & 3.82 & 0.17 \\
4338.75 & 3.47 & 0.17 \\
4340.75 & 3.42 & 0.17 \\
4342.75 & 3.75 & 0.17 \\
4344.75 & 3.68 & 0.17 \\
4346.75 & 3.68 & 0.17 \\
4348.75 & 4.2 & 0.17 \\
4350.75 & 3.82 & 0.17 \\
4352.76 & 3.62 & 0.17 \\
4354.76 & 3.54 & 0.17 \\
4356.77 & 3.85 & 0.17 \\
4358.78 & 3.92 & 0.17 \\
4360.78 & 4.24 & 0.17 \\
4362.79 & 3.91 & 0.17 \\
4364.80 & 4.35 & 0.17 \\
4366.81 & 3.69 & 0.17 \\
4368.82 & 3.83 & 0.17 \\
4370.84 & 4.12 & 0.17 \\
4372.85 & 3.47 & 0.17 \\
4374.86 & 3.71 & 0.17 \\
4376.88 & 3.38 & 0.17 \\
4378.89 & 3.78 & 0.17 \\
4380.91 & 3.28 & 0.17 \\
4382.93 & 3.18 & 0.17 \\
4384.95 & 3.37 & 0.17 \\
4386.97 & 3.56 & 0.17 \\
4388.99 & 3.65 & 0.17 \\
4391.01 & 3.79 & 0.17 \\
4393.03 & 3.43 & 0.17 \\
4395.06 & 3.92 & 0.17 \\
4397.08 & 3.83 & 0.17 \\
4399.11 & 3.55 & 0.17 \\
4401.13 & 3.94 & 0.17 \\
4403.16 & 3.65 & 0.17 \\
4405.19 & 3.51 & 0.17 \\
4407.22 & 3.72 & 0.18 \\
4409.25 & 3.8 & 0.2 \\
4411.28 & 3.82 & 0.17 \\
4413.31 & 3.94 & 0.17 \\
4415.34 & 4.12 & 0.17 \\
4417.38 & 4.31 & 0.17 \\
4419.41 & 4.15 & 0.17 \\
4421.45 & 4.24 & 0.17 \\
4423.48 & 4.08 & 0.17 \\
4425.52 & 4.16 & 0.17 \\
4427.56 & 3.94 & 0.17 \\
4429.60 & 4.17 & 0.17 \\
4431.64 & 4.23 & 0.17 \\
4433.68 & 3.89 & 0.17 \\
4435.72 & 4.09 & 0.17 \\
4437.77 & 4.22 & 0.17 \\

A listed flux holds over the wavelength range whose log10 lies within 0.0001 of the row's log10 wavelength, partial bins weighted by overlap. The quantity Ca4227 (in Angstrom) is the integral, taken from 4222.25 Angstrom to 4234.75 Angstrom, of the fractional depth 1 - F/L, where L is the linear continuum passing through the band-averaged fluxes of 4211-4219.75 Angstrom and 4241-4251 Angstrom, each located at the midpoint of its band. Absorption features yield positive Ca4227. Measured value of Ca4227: 1.3 Angstrom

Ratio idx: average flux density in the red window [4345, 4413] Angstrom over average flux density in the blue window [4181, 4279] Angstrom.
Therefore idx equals 1.18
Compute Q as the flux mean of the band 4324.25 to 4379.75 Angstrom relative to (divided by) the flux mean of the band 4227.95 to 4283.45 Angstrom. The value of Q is 1.13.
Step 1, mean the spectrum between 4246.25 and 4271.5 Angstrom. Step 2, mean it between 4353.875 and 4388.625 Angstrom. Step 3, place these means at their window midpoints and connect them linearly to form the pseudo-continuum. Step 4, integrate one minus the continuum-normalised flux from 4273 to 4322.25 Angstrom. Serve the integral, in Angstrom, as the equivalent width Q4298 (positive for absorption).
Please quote 7.0 Angstrom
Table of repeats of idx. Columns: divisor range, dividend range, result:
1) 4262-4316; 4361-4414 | 1.24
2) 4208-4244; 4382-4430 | 1.21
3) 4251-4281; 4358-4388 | 1.13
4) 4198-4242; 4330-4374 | 1.21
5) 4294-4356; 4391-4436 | 1.19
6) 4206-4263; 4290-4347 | 0.99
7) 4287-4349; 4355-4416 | 1.16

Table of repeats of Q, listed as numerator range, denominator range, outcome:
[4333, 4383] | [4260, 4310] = 1.26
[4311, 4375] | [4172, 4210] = 1.26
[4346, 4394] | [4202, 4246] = 1.17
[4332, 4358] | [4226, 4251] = 1.13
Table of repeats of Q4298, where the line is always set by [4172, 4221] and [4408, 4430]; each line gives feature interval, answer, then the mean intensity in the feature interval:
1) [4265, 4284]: 0.5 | 3.28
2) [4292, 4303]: 2.8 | 2.58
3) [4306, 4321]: 1.7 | 3.15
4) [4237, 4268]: -1.4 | 3.41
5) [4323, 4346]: 0.3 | 3.62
